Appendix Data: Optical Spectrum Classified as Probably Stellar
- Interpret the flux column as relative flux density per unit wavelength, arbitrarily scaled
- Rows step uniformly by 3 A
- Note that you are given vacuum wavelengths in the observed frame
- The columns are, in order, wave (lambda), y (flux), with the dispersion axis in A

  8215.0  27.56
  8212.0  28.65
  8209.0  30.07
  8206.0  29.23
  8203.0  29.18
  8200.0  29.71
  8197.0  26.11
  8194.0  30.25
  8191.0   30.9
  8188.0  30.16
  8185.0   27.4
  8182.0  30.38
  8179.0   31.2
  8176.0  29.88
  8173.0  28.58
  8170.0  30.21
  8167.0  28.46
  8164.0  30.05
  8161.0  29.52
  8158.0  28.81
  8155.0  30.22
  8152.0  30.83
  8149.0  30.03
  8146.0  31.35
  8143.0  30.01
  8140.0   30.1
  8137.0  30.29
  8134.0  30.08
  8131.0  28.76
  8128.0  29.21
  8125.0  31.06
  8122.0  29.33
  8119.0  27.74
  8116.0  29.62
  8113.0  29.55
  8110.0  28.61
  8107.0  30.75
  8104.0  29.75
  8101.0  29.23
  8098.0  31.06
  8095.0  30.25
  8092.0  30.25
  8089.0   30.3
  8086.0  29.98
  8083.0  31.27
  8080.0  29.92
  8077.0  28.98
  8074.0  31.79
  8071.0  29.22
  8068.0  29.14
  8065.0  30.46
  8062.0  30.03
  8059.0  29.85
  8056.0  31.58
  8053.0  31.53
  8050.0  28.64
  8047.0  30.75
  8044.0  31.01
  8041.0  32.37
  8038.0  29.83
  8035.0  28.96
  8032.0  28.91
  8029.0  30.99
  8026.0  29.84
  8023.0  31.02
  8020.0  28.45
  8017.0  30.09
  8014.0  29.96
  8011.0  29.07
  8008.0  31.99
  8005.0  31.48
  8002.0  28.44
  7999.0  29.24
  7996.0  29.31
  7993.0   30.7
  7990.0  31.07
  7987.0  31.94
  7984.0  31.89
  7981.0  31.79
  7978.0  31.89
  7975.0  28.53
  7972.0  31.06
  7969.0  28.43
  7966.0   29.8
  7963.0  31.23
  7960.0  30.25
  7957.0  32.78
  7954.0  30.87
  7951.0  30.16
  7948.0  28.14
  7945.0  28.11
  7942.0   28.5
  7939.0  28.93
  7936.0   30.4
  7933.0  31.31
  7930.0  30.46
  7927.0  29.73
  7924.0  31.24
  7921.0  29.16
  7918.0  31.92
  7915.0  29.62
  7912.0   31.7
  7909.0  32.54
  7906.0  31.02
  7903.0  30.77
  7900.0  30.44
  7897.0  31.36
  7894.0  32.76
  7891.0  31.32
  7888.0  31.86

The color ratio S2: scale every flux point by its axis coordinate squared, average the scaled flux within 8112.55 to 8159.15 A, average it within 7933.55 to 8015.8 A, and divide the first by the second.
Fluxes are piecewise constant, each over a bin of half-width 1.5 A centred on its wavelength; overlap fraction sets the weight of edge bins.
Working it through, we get 1.03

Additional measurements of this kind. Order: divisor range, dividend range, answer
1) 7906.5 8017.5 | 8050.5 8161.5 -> 1.02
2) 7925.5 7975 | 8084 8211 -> 1.04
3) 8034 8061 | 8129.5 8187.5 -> 1.00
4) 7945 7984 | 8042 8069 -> 1.02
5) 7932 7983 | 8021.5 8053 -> 1.03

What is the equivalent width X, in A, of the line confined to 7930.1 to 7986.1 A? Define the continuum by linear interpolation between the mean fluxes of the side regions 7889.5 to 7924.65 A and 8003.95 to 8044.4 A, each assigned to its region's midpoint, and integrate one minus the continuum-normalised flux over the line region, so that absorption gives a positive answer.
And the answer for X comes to 0.92 A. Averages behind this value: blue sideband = 31.2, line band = 30.3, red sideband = 30.3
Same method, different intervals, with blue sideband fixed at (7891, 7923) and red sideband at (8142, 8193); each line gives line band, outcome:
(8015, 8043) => 0.44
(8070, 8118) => 0.35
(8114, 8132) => 0.47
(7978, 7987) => -0.32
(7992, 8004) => 0.49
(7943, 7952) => 0.65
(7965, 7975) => 0.41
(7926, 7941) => 0.43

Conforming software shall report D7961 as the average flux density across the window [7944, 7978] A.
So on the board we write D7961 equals 30.1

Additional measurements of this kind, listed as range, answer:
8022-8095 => 30.3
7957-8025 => 30.4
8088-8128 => 29.8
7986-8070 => 30.2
